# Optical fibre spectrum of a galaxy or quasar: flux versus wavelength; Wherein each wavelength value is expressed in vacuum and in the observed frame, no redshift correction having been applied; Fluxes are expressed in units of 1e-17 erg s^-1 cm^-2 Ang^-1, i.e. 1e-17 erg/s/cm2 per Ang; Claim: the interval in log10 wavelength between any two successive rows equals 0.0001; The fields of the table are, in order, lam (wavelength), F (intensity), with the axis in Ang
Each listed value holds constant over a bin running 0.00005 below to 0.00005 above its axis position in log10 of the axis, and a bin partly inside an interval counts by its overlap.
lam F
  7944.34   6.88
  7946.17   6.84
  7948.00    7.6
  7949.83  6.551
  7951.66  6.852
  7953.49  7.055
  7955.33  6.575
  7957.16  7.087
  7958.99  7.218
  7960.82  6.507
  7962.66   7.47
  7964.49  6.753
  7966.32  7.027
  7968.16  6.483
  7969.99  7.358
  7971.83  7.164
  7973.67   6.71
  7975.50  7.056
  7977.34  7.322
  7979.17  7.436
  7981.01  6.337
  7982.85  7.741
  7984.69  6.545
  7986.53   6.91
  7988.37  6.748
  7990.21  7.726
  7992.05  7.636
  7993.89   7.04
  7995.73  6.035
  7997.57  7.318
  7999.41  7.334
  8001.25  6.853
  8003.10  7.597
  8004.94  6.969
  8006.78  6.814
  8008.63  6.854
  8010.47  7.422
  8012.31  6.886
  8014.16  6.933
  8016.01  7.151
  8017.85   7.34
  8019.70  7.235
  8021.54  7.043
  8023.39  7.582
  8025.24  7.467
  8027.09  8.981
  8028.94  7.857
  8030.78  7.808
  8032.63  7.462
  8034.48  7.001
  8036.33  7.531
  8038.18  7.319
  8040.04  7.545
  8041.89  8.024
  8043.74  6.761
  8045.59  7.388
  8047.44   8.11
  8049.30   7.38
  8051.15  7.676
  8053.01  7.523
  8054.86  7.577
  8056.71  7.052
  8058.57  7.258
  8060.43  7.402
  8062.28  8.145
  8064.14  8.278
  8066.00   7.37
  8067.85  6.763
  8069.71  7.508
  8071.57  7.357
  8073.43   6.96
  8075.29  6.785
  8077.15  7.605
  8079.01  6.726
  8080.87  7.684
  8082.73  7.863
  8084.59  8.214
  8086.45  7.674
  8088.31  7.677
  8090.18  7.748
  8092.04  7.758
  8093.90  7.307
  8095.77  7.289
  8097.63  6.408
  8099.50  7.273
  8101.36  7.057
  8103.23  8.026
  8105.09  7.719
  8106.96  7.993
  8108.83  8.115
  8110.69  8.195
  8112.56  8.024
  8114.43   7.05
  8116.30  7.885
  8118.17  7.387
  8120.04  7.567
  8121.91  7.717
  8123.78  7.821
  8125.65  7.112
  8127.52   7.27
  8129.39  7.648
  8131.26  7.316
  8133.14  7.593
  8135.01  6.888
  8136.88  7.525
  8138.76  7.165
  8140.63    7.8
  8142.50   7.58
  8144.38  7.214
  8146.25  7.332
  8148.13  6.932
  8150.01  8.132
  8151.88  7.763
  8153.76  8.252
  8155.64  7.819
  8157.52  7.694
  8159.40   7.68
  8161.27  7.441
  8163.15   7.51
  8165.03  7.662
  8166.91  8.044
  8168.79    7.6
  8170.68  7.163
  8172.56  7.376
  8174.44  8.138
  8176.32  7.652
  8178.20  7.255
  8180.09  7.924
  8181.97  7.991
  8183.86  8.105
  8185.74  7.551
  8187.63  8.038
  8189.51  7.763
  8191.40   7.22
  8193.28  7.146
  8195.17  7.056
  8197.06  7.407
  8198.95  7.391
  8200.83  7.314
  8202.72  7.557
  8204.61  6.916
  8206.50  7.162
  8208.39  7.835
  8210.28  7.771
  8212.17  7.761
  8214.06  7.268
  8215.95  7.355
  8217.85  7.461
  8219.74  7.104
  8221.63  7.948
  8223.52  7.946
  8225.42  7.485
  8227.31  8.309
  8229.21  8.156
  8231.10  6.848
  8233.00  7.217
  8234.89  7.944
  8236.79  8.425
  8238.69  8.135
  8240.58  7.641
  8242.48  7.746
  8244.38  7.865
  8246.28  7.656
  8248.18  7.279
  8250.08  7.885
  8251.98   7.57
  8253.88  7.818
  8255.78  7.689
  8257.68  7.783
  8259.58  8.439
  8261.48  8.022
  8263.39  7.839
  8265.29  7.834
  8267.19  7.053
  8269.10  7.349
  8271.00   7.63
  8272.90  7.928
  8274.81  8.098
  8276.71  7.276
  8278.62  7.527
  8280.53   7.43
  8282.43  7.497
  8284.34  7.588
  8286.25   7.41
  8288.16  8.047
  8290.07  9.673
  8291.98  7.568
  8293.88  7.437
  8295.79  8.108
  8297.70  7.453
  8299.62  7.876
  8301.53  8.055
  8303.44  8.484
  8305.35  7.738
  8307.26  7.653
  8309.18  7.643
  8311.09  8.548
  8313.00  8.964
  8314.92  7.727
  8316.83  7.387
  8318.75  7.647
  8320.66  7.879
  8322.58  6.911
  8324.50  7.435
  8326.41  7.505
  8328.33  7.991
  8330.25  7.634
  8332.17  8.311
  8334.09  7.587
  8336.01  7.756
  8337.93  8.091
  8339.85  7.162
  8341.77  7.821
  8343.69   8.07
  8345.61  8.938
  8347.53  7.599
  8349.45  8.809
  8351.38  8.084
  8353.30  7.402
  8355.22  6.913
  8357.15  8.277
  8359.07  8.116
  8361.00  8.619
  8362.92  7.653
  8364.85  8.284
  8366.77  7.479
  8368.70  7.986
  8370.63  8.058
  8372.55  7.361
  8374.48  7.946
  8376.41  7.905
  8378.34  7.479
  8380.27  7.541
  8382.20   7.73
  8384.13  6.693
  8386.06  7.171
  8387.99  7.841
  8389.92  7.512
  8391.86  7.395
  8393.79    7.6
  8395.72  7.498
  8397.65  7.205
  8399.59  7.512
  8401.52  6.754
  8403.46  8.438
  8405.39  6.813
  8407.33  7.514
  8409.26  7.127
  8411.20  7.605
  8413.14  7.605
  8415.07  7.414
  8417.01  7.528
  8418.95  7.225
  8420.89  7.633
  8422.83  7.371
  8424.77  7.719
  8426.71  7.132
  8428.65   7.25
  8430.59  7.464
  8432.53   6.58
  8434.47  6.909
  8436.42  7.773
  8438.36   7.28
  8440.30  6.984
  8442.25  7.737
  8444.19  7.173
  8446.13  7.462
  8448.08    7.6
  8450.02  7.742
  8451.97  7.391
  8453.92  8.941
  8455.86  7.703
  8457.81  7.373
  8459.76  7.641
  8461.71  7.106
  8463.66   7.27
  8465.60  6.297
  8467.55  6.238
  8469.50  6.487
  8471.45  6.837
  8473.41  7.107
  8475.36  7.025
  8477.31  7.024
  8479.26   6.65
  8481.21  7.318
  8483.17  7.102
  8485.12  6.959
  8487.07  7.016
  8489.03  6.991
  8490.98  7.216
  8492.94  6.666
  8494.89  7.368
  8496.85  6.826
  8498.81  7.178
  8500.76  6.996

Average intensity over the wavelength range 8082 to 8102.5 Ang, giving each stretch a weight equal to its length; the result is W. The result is 7.48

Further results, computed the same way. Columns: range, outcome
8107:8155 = 7.58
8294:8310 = 7.85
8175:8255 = 7.62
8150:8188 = 7.74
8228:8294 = 7.76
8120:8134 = 7.5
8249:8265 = 7.87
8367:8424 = 7.5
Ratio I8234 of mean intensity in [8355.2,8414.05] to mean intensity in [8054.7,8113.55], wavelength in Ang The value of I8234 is 1.01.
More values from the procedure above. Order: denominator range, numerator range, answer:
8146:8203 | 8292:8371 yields 1.03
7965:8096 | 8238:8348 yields 1.06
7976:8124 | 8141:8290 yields 1.03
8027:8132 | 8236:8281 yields 1.03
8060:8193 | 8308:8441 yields 1.01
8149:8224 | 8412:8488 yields 0.95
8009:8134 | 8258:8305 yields 1.04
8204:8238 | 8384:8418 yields 0.97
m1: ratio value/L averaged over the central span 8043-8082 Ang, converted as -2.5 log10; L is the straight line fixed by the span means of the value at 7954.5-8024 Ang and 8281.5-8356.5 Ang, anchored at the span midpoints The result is -0.025 mag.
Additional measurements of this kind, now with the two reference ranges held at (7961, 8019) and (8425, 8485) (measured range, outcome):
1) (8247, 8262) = -0.09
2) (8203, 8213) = -0.05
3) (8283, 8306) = -0.11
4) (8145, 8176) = -0.08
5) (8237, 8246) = -0.11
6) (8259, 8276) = -0.09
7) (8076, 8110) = -0.07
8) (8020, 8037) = -0.08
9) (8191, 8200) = -0.02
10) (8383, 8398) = -0.03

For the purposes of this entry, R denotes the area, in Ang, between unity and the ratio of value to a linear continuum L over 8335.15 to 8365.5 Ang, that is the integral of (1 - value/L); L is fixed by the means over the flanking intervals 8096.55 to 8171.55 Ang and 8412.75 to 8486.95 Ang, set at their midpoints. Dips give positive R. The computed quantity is -2.6 Ang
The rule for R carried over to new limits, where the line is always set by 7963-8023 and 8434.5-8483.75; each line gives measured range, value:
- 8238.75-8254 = -1.1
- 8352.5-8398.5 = -2.8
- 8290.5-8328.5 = -3.4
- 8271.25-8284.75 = -0.8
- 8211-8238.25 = -2.0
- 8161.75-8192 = -2.3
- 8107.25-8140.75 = -2.1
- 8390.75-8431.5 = -1.1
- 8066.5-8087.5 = -0.8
